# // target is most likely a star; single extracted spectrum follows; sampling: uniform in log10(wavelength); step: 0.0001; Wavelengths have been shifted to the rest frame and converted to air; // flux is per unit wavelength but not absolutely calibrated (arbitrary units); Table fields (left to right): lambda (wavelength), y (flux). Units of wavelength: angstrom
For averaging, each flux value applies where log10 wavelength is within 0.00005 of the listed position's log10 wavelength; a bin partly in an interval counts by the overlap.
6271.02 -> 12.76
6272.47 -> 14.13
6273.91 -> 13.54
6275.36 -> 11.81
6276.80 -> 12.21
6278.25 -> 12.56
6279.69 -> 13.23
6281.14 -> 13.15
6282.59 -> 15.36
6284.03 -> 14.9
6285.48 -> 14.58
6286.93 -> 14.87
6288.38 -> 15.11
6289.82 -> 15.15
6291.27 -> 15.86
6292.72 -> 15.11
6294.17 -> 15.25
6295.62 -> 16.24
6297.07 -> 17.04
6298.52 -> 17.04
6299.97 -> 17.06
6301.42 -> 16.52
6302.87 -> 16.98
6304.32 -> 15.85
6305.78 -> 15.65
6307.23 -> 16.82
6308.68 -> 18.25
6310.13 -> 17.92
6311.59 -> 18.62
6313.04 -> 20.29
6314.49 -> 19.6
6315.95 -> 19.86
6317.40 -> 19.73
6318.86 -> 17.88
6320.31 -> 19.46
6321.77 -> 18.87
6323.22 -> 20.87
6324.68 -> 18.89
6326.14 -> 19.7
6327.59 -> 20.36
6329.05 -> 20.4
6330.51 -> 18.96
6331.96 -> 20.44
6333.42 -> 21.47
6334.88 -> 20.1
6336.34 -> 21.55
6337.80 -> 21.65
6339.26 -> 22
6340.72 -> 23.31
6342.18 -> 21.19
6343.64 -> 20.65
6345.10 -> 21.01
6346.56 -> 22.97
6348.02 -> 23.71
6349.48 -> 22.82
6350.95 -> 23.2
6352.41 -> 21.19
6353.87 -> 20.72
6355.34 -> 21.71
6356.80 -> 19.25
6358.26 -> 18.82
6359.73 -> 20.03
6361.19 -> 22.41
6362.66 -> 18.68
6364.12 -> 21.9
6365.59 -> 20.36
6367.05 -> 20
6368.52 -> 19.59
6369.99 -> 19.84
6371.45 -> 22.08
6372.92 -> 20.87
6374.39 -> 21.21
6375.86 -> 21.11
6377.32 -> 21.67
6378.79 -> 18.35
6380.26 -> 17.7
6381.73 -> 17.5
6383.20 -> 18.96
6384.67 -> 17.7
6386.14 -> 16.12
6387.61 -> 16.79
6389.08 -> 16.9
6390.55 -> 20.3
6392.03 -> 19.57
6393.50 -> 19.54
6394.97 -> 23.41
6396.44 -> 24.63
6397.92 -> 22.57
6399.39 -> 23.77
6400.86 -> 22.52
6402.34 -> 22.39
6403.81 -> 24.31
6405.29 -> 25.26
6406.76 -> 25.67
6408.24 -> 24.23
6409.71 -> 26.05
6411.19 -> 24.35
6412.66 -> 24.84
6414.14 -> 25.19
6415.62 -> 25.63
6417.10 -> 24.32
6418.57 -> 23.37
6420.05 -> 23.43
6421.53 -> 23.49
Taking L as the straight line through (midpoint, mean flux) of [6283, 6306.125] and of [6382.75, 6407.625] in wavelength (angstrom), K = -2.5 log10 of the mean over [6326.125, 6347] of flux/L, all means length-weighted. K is -0.17 mag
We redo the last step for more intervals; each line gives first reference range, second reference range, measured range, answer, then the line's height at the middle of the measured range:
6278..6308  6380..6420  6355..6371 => -0.02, 19.8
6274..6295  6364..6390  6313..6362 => -0.21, 17.1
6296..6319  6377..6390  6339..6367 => -0.19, 17.8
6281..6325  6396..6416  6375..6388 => 0.22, 22.6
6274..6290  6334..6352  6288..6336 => -0.02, 17.9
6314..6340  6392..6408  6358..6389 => 0.13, 22.1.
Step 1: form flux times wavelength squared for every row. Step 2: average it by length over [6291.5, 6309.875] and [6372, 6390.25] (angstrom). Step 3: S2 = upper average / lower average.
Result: 1.2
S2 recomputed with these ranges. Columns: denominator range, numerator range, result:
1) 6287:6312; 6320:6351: 1.30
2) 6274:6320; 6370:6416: 1.38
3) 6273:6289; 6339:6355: 1.64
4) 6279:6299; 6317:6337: 1.33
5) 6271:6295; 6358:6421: 1.57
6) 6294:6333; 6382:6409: 1.19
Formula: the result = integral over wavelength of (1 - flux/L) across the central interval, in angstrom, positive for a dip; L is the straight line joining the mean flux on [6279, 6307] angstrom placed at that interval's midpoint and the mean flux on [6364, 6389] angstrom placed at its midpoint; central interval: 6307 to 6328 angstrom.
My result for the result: -3.2 angstrom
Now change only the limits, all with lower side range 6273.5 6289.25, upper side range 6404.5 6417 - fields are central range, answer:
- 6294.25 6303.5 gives -0.8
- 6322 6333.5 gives -1.4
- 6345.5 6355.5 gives -1.3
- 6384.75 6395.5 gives 2.1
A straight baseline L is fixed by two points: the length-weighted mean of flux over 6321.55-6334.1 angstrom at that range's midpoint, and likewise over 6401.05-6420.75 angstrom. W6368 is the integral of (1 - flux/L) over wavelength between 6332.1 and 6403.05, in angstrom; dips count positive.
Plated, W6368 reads 4.3 angstrom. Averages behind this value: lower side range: 20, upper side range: 24.5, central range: 20.7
